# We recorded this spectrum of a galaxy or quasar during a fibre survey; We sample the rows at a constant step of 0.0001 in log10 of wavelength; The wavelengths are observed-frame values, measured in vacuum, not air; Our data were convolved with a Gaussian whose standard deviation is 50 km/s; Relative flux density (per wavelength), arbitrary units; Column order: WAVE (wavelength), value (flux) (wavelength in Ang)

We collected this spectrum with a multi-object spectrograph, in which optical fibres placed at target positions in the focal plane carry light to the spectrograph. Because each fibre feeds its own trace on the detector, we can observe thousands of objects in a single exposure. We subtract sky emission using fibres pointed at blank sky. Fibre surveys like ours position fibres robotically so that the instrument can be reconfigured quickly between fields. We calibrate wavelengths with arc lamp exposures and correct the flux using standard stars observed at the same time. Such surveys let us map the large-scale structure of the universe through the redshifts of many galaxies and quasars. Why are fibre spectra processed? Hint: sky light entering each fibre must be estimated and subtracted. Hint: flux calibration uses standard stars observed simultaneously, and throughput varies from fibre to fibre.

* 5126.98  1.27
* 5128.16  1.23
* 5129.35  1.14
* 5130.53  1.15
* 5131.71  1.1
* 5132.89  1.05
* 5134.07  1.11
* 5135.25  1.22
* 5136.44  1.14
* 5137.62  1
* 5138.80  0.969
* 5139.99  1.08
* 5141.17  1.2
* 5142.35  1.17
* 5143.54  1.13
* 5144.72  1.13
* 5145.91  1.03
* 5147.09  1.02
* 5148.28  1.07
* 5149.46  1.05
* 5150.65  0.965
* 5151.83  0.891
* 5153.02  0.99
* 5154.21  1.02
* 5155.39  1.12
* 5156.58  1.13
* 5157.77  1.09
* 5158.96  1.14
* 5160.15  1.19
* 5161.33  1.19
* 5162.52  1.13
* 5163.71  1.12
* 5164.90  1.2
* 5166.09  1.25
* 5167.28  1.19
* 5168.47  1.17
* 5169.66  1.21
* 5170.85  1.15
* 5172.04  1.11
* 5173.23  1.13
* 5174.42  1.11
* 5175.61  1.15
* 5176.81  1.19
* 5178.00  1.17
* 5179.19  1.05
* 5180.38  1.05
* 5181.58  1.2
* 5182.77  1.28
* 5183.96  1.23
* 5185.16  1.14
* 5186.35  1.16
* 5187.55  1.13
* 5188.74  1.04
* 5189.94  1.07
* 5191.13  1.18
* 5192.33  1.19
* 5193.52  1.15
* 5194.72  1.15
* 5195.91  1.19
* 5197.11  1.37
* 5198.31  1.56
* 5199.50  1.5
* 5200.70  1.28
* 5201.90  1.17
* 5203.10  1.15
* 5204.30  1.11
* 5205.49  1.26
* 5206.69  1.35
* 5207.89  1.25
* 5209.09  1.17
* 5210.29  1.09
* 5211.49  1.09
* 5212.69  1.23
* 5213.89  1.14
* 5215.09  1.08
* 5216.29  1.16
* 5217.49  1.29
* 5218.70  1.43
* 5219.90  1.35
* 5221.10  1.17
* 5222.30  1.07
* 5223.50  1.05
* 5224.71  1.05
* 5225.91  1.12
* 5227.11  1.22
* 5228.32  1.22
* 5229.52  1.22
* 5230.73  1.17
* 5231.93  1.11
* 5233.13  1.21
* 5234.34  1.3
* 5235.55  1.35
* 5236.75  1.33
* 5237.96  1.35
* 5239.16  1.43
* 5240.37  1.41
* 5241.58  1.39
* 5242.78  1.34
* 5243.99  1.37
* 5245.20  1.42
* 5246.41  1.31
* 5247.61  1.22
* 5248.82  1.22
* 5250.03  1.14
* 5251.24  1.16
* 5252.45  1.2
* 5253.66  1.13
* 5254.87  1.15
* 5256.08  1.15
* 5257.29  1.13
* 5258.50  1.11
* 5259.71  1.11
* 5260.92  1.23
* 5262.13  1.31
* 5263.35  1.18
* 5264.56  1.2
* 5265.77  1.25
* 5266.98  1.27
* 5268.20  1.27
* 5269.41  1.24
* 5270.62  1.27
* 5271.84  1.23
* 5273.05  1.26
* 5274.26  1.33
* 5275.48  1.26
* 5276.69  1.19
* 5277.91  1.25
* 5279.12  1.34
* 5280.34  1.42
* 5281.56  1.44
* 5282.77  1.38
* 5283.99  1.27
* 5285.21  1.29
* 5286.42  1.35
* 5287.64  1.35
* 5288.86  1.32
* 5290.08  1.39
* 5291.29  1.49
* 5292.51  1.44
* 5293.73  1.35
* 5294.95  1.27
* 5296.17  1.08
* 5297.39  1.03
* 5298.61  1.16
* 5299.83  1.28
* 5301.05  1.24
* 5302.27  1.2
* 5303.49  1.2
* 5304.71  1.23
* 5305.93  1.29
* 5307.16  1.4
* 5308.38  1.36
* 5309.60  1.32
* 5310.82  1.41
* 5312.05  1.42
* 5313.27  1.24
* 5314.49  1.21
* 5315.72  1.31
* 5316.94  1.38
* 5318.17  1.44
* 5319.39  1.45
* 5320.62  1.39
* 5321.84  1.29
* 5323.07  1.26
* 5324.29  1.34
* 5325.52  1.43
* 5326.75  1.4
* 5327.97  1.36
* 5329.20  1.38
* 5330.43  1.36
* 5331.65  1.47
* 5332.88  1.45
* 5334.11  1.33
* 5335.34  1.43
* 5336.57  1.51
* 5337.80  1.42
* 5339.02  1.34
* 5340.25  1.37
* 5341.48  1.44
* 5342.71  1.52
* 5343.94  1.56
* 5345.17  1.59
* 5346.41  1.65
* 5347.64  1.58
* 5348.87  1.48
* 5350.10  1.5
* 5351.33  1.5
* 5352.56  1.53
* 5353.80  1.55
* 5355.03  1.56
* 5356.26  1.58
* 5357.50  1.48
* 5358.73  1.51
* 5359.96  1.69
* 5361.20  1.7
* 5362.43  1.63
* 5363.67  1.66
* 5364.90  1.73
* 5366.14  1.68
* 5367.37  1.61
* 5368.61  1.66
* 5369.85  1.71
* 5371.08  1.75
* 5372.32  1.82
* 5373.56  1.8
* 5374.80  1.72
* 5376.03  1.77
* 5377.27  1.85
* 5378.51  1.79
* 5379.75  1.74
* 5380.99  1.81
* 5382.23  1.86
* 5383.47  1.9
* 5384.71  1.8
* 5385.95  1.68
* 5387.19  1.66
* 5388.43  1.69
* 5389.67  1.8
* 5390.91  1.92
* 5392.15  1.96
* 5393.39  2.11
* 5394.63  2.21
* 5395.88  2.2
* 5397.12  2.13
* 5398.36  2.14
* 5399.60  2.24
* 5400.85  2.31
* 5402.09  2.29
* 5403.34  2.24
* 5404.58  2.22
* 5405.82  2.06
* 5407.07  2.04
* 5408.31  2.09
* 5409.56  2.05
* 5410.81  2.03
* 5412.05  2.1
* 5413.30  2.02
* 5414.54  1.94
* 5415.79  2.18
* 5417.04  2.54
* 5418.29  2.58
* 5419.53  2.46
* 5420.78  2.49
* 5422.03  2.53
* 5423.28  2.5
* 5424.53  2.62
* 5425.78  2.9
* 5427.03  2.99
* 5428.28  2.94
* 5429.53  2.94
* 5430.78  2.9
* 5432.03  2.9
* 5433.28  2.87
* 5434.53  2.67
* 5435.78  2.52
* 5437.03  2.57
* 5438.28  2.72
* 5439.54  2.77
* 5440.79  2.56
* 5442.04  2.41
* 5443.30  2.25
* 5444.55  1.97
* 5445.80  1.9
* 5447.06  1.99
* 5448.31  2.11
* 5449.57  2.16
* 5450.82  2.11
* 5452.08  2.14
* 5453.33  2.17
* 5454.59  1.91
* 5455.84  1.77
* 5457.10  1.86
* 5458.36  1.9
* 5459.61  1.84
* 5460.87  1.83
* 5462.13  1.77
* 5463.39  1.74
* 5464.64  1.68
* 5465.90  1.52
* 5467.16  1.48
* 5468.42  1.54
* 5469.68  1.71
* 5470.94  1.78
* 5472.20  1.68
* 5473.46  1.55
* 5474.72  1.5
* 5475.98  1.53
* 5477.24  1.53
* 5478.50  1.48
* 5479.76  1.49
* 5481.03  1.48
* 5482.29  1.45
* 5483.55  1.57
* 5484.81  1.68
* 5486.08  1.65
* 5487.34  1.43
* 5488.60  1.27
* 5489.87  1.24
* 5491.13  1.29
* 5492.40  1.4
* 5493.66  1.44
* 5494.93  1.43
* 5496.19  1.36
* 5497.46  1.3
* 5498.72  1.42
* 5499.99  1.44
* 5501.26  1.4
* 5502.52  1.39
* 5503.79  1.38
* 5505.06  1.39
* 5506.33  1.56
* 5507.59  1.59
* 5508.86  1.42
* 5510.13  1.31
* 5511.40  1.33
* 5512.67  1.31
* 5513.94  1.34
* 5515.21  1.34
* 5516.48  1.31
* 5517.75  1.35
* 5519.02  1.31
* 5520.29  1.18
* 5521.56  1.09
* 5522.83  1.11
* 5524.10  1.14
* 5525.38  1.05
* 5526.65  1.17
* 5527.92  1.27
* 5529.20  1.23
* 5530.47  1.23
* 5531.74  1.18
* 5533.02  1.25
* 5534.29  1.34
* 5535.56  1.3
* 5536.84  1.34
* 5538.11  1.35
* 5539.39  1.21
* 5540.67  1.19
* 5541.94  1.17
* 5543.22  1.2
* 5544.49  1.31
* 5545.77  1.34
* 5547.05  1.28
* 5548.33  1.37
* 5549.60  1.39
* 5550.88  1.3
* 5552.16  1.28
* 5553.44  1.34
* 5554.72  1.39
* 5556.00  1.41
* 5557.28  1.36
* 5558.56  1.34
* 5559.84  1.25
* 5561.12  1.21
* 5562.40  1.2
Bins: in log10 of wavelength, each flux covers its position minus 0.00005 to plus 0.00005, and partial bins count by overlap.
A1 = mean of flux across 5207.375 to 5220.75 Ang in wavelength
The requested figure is 1.21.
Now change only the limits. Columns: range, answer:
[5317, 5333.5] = 1.39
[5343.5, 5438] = 2.03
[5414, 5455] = 2.46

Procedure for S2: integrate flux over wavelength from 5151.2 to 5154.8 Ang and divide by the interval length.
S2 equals 0.968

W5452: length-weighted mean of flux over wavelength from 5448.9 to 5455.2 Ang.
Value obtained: 2.1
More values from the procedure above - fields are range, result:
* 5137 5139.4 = 0.986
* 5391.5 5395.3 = 2.09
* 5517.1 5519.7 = 1.33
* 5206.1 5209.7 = 1.26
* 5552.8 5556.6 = 1.38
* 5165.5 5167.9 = 1.22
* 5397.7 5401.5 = 2.23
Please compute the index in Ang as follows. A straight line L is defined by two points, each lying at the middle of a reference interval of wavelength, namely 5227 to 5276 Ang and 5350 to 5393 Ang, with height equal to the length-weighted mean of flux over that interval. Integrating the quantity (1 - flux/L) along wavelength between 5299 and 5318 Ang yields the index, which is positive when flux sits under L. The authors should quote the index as 2.1 Ang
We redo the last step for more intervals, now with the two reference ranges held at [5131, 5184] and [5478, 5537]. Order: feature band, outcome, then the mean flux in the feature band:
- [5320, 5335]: -1.75 Ang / 1.37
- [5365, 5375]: -3.67 Ang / 1.72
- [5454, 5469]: -4.76 Ang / 1.74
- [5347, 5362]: -3.71 Ang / 1.56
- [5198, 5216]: -1.14 Ang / 1.22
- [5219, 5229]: -0.04 Ang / 1.17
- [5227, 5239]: -0.92 Ang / 1.26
